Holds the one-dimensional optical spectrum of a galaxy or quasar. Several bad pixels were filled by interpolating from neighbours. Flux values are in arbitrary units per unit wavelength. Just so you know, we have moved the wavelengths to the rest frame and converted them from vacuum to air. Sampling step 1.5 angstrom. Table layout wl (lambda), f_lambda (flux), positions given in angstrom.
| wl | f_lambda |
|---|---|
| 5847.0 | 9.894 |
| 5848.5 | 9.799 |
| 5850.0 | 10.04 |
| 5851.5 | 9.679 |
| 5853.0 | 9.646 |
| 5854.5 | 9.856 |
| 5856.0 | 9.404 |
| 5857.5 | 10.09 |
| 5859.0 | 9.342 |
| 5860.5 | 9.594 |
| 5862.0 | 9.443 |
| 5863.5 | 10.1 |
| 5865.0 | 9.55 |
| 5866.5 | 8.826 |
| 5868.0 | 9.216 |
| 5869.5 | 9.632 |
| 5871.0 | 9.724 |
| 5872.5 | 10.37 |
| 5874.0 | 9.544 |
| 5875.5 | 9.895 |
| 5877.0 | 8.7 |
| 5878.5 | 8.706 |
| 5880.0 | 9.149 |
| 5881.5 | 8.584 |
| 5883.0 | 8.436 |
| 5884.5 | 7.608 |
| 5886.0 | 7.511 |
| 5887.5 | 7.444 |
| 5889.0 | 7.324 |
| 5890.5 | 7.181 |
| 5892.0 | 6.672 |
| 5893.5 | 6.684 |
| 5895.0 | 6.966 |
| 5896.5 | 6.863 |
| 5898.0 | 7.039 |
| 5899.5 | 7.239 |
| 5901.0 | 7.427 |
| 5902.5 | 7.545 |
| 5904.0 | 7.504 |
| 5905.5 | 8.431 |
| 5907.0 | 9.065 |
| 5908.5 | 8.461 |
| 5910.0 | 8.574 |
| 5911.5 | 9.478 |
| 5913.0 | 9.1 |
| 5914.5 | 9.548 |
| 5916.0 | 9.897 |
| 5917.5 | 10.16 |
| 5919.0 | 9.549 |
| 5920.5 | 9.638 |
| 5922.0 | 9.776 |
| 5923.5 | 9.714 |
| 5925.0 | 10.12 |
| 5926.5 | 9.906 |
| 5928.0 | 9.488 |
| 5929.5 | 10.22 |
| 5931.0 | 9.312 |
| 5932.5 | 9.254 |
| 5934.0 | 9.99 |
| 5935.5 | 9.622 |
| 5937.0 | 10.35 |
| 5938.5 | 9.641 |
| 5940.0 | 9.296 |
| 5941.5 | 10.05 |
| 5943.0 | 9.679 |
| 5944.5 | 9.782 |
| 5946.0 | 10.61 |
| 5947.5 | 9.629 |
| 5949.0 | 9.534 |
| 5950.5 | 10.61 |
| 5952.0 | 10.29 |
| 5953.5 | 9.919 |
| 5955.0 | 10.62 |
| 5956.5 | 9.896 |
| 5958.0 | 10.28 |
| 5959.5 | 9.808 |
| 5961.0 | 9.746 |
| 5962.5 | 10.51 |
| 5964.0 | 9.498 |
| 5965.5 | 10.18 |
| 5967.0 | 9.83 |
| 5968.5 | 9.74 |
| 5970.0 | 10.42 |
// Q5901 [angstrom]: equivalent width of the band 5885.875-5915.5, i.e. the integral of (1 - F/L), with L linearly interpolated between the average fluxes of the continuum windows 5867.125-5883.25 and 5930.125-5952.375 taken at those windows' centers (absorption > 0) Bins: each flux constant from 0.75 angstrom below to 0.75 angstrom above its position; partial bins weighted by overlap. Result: 5.2 angstrom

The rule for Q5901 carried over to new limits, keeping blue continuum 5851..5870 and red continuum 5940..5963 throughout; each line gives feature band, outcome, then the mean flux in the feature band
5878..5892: 2.6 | 7.91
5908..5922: 0.6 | 9.42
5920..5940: 0.3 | 9.76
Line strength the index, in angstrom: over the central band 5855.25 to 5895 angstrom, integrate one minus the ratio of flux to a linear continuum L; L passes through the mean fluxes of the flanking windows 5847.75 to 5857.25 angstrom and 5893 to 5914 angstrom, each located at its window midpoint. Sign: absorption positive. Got 0.9 angstrom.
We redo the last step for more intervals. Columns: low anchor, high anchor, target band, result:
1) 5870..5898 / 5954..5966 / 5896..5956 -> -0.68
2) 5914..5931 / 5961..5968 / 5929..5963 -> -0.14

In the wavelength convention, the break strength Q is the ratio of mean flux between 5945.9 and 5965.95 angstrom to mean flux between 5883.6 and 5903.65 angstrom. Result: 1.4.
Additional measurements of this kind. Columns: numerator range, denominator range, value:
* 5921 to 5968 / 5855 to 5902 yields 1.16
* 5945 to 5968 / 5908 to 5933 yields 1.05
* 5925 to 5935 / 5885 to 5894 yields 1.36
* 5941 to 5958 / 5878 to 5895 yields 1.31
